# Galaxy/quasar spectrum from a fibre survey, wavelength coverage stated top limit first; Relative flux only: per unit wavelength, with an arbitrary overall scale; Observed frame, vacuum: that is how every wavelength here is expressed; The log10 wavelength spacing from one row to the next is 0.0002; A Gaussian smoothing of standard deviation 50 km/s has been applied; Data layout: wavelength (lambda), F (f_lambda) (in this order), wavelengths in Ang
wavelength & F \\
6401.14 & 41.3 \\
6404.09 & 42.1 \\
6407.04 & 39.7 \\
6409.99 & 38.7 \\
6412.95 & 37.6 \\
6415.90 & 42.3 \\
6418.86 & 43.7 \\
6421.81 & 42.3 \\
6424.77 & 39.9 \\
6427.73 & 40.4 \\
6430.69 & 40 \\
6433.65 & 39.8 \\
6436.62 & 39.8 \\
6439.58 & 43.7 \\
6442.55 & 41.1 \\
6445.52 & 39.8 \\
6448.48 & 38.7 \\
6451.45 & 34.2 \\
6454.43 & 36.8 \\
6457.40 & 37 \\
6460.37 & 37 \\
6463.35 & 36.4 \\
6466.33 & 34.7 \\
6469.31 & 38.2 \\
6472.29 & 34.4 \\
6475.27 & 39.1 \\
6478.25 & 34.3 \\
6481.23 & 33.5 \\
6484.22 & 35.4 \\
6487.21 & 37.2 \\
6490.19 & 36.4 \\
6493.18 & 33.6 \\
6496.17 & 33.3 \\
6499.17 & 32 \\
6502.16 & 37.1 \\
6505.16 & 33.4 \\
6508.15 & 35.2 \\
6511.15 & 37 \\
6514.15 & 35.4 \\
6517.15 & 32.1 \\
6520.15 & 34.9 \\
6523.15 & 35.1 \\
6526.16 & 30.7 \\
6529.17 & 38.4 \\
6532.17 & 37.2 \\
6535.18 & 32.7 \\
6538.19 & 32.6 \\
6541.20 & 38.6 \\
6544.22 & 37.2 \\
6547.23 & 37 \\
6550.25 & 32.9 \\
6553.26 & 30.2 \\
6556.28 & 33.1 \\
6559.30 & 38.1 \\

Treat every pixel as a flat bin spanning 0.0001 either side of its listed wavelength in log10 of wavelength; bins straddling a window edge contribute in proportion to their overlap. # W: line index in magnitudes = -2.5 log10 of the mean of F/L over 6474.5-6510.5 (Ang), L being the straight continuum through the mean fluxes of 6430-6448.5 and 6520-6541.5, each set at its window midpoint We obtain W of 0.07 mag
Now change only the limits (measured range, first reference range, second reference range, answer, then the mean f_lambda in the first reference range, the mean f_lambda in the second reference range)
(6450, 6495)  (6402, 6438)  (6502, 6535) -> 0.05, 40.5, 35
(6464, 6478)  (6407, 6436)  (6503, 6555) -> 0.04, 40.4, 34.8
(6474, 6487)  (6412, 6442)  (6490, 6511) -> 0.02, 41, 34.5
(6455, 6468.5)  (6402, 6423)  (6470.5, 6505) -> 0.02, 40.9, 35.1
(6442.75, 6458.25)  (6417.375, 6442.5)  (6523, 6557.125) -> 0.07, 41.2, 34.7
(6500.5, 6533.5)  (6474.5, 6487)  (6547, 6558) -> -0.03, 35.5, 33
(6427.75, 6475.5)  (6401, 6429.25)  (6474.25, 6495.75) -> -0.01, 40.8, 35.5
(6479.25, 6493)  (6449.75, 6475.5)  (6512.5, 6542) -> 0.01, 36.3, 34.7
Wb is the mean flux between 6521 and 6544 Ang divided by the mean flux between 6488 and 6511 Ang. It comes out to 1.0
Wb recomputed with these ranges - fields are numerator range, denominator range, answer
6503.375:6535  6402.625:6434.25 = 0.86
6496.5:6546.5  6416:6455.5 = 0.87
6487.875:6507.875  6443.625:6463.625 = 0.93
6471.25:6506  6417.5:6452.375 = 0.87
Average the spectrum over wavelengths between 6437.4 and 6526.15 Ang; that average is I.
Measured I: 36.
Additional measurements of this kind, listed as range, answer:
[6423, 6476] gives 38.4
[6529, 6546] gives 36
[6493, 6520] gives 34.4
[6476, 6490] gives 35.5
